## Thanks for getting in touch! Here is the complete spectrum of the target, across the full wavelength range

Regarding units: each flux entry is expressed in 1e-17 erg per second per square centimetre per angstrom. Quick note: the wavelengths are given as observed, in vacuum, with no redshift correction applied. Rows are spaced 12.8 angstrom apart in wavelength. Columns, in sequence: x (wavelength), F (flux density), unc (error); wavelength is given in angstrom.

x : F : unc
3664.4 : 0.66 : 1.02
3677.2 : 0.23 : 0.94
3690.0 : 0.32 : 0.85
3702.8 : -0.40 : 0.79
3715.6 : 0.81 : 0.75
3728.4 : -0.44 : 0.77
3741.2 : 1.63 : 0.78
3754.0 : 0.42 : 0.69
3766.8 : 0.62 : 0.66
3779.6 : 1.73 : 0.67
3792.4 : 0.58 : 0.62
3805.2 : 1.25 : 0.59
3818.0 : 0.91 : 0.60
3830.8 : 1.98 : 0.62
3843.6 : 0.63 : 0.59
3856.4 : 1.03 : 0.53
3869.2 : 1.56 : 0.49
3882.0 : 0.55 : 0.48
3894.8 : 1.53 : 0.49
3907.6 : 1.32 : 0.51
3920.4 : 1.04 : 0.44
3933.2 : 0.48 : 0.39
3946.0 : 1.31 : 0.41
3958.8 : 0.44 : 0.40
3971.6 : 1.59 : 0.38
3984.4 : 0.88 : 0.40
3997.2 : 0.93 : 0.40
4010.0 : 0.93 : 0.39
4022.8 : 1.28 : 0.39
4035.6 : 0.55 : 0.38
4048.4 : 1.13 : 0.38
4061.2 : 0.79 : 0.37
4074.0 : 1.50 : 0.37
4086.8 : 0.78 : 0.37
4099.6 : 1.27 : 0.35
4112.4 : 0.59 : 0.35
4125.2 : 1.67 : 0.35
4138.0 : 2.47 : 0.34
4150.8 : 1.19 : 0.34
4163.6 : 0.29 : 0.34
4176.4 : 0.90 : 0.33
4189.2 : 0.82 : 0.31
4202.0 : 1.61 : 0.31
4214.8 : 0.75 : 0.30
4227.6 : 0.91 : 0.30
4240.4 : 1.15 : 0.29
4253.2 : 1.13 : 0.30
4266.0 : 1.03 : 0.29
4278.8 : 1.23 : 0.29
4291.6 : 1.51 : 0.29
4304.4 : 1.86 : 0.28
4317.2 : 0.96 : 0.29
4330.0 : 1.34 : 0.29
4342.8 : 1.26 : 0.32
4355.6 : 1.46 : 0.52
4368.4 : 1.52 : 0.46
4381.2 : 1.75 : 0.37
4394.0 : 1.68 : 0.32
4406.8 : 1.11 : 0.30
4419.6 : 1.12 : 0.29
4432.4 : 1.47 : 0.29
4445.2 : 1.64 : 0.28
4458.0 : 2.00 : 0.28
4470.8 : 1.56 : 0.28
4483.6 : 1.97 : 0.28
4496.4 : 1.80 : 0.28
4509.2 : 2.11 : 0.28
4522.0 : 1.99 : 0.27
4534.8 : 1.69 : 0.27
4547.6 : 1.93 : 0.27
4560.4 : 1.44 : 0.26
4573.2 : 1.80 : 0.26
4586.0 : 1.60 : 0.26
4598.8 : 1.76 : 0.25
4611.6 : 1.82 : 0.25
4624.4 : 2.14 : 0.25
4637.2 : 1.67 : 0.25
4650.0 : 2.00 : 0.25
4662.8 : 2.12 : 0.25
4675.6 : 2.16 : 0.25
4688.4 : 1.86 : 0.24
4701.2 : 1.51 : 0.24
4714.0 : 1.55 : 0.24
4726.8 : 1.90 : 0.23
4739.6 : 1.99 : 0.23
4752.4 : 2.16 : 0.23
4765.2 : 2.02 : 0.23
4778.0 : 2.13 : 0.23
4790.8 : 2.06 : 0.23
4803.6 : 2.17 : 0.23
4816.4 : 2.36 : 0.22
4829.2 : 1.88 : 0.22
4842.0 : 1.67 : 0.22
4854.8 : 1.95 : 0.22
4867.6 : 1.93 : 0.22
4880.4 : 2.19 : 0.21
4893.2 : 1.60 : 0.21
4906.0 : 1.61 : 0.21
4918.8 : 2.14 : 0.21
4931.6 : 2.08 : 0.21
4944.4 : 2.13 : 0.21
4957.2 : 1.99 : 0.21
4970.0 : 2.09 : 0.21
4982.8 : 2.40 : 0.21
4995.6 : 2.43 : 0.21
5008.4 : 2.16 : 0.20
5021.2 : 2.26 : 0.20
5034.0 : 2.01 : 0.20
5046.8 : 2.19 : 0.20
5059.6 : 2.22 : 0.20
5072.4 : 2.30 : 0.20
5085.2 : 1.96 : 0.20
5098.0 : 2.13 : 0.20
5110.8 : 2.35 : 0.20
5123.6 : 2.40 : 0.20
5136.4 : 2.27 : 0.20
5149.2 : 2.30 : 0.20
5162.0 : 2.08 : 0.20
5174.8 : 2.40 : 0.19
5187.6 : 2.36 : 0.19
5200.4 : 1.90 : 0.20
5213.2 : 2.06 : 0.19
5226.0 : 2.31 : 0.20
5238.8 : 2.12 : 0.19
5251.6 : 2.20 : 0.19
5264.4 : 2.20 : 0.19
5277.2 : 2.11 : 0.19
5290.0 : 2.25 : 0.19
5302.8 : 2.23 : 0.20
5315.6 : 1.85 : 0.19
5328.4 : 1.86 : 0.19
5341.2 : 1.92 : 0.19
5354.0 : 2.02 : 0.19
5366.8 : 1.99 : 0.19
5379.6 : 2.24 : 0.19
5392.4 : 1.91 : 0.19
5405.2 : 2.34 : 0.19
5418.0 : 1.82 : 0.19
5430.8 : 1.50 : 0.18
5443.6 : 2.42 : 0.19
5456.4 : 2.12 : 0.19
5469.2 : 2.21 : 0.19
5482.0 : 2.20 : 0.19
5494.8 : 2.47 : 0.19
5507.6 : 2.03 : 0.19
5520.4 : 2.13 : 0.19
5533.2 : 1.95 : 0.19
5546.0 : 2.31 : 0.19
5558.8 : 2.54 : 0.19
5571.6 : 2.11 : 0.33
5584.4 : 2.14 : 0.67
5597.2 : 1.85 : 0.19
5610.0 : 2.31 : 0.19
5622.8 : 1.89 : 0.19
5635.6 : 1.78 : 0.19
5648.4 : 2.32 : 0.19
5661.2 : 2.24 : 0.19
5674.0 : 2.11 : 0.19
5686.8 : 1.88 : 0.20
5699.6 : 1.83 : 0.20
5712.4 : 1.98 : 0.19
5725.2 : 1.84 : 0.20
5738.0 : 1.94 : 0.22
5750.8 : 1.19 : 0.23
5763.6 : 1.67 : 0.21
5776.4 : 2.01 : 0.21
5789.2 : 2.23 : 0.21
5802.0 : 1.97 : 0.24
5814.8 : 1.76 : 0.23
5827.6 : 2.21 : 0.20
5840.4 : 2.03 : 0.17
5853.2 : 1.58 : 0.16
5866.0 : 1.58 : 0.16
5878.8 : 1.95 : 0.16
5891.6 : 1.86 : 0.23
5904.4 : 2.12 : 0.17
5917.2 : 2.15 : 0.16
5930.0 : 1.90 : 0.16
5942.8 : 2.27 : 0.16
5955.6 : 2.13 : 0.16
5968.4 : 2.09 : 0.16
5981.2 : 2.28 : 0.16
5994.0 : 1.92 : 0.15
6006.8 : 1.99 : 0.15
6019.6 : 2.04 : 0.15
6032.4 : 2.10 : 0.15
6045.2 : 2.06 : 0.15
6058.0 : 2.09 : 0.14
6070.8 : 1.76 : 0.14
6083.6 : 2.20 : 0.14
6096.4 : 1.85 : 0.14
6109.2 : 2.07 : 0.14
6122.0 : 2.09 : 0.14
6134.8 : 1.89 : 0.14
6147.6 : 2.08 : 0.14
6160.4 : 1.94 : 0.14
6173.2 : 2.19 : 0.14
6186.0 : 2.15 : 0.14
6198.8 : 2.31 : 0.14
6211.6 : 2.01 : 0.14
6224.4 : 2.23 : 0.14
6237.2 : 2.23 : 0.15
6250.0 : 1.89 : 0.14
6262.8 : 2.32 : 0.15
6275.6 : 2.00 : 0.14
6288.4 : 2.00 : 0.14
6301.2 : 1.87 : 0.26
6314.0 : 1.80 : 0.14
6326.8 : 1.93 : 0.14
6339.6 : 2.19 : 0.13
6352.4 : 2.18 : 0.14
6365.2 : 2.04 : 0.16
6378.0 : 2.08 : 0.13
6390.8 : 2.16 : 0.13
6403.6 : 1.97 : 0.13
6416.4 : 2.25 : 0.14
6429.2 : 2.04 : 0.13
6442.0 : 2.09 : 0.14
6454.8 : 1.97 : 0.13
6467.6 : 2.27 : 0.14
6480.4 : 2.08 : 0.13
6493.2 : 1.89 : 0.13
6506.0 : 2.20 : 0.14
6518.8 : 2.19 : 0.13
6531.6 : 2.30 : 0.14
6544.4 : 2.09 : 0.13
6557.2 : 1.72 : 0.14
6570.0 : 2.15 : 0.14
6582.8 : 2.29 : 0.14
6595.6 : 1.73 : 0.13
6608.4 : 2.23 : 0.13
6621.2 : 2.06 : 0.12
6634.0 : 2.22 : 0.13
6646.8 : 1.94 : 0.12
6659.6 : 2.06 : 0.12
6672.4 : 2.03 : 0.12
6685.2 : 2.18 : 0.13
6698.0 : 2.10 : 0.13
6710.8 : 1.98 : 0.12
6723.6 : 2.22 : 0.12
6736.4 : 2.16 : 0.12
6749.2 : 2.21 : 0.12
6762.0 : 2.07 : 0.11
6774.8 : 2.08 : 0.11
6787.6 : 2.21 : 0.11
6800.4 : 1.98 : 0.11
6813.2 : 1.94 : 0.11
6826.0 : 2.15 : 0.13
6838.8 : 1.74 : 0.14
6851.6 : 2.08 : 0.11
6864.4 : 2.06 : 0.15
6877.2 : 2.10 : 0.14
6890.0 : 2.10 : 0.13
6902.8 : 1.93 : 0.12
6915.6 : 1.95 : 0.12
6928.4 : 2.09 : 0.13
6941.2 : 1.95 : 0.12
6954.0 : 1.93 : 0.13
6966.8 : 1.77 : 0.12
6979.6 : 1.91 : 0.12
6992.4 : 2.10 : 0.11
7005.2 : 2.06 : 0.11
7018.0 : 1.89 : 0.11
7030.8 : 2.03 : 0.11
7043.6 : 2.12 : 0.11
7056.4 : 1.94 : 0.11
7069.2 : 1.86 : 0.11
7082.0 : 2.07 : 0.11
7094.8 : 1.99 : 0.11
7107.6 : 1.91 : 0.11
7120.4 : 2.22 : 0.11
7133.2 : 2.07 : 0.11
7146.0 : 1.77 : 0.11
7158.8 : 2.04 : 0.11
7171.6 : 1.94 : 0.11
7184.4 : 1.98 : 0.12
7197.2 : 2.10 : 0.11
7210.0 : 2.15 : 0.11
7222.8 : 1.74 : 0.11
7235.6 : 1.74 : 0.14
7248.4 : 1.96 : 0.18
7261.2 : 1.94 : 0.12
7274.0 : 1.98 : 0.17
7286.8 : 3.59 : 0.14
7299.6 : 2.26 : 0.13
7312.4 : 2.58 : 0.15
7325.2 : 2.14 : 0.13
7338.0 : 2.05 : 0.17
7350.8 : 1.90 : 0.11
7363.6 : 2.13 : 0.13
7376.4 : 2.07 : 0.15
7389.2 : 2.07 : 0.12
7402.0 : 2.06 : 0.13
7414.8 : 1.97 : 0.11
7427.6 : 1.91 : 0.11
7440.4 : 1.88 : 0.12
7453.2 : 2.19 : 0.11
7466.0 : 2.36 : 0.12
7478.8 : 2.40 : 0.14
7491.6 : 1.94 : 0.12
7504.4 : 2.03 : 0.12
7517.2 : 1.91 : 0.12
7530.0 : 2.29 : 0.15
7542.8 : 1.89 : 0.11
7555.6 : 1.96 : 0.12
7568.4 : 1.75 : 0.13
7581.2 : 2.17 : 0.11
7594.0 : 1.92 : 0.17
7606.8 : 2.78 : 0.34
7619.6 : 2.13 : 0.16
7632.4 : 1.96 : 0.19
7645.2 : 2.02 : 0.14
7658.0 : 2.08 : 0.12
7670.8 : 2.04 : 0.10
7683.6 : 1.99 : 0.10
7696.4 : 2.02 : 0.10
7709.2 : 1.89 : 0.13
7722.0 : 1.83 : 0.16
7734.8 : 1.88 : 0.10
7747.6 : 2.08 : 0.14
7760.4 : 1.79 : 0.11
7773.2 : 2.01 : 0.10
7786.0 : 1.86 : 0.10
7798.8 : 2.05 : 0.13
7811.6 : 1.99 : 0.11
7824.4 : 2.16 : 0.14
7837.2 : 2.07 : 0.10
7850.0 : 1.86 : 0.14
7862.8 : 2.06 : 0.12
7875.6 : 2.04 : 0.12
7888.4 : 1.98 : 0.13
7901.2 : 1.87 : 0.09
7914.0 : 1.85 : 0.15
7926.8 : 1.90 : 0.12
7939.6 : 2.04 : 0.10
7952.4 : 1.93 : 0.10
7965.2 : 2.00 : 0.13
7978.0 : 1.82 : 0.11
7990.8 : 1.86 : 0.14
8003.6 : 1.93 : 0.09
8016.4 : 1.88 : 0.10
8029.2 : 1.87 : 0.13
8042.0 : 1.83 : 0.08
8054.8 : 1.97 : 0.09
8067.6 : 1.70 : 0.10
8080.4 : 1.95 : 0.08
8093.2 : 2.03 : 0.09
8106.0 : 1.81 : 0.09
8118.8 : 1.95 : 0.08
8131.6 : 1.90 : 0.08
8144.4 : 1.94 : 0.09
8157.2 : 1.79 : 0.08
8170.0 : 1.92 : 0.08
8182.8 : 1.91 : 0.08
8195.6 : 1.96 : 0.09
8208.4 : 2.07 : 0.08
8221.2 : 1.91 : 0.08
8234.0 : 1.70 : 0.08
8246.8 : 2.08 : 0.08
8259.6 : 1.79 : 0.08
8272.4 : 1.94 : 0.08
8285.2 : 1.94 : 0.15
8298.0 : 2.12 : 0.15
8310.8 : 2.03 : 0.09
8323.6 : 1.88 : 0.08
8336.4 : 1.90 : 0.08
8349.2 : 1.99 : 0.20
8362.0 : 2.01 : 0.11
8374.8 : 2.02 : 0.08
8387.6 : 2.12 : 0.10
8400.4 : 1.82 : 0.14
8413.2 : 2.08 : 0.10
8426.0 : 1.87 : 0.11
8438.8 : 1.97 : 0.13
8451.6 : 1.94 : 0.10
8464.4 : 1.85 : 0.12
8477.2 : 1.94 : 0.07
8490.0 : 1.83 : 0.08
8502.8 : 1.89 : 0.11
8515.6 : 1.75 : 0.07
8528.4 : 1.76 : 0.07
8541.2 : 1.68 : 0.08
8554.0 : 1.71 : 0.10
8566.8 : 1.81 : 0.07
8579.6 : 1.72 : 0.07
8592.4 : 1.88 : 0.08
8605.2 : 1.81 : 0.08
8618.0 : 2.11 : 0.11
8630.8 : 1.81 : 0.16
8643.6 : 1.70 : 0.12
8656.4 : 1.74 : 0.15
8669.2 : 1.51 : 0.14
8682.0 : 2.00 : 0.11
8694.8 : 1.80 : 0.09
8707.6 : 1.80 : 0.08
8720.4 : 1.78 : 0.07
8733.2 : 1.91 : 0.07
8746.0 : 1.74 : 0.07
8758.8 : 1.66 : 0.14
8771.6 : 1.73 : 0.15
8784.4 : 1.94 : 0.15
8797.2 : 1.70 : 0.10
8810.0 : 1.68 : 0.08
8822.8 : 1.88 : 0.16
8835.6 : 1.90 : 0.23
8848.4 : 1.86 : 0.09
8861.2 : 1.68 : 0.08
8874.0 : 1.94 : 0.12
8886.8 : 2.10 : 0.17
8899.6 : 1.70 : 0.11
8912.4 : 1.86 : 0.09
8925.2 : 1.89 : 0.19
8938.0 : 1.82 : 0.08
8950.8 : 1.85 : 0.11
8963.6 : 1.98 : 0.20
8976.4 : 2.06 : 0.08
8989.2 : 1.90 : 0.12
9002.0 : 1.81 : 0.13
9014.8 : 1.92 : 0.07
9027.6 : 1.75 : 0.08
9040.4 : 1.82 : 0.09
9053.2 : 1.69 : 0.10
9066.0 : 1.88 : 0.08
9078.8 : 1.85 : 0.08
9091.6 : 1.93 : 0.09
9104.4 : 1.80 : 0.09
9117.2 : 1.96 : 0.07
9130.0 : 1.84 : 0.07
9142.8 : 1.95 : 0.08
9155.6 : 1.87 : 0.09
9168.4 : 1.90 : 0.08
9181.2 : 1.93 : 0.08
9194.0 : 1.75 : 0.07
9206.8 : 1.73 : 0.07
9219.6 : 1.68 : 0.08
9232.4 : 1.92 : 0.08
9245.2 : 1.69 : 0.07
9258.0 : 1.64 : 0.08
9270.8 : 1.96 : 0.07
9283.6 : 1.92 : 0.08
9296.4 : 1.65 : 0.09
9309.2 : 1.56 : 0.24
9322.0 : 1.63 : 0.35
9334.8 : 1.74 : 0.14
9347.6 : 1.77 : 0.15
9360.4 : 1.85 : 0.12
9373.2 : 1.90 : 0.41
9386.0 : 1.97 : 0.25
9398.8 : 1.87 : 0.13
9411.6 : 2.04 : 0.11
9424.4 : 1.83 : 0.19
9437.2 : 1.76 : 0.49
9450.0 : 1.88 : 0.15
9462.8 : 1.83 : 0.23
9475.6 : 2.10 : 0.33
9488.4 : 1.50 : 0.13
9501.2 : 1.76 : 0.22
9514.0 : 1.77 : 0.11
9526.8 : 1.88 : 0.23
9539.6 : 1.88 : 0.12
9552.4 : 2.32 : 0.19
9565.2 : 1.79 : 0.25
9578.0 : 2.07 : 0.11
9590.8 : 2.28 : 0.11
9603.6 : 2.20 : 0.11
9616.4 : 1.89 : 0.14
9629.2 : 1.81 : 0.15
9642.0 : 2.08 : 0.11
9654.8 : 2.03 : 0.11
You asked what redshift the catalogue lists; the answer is 0.11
